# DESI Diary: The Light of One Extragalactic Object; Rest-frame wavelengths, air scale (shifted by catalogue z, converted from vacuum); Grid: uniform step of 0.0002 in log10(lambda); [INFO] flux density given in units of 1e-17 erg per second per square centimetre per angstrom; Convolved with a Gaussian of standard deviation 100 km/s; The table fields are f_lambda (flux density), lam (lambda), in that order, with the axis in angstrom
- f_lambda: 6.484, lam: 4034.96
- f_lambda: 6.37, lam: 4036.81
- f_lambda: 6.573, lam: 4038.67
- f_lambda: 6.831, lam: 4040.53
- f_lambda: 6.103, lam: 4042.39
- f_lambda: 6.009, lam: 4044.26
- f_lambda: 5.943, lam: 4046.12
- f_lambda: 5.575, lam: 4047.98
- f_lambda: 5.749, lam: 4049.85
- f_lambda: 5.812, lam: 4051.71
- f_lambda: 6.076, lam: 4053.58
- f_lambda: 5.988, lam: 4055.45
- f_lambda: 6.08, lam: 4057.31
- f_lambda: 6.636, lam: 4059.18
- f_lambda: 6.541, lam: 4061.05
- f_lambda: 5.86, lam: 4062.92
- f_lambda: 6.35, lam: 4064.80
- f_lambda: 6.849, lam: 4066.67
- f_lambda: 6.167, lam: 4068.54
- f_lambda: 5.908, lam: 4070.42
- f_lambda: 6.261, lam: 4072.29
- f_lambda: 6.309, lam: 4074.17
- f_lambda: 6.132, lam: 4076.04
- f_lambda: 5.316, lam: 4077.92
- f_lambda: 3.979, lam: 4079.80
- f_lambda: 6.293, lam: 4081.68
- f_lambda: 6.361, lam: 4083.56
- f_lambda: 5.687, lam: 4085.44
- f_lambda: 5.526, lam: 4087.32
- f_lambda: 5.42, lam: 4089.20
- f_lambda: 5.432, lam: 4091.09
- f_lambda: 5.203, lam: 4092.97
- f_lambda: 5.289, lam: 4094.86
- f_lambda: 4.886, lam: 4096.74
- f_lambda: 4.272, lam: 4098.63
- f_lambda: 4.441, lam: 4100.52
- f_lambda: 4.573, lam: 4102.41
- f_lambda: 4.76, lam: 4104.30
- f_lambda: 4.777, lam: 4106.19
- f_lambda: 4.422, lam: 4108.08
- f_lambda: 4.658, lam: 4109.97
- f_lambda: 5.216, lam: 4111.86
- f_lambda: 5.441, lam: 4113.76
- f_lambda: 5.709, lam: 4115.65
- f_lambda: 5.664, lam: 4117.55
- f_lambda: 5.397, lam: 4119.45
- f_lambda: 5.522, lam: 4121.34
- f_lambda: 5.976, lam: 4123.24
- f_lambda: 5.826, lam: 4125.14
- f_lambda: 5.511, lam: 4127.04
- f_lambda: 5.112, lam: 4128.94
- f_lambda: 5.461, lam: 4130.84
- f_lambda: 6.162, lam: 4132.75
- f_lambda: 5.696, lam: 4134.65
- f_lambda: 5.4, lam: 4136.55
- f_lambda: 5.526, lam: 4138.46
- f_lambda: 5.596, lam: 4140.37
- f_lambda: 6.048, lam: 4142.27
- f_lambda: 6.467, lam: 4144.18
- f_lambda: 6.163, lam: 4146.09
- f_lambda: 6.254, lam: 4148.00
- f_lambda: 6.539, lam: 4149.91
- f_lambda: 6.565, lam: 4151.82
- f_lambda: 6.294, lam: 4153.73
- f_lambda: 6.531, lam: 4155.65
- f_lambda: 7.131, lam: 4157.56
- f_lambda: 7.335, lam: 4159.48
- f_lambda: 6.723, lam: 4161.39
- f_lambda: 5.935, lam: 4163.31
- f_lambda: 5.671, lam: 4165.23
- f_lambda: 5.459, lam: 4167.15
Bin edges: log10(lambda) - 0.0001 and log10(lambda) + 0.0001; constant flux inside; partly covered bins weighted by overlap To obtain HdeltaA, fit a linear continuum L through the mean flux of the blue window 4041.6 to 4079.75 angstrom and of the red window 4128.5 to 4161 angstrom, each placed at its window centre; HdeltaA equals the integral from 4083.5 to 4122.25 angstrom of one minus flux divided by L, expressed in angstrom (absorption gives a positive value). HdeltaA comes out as 6.0 angstrom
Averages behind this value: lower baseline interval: 6.03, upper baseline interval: 6.16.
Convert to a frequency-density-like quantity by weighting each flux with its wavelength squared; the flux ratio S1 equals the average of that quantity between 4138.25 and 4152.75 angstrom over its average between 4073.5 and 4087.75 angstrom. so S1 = 1.1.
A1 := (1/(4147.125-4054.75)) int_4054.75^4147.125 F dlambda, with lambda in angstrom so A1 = 5.6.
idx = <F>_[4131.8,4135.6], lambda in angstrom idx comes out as 5.94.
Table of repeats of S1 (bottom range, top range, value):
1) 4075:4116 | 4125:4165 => 1.21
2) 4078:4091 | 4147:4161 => 1.25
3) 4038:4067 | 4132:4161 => 1.06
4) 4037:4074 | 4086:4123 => 0.85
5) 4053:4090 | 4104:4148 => 0.95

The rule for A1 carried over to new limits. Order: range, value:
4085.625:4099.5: 5.18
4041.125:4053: 5.9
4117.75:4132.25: 5.57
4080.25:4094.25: 5.63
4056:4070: 6.33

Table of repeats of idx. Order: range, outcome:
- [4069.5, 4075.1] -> 6.16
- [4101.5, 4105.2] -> 4.67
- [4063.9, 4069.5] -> 6.45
